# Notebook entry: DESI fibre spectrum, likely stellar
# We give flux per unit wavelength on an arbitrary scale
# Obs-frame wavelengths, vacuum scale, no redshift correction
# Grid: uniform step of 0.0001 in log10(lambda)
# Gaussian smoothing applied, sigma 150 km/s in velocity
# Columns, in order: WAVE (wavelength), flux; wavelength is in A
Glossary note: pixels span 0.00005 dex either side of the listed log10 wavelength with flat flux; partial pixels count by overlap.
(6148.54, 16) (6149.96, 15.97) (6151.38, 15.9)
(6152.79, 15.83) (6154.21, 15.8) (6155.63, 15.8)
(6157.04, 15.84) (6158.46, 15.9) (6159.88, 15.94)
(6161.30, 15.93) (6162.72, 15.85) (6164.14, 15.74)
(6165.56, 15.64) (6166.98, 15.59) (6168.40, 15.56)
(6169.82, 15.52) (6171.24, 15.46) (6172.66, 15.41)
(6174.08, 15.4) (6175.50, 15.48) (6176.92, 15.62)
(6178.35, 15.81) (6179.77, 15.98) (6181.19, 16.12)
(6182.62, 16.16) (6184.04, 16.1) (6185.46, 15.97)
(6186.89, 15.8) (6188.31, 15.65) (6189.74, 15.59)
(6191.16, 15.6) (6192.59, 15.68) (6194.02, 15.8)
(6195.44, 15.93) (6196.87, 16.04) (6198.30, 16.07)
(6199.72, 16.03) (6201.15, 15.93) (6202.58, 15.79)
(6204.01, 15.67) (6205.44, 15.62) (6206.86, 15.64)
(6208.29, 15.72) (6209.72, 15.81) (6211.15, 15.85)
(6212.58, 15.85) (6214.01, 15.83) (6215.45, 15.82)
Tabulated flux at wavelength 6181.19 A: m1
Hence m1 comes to 16.12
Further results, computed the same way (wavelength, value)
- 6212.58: 15.85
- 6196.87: 16.04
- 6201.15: 15.93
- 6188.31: 15.65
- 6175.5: 15.48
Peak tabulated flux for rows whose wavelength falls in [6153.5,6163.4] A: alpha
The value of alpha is 15.94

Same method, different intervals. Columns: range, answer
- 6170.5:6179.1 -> 15.81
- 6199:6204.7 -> 16.03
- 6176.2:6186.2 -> 16.16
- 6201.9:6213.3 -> 15.85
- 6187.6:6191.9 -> 15.65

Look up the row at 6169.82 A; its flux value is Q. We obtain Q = 15.52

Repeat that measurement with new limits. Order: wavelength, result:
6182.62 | 16.16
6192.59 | 15.68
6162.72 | 15.85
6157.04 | 15.84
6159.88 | 15.94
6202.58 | 15.79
